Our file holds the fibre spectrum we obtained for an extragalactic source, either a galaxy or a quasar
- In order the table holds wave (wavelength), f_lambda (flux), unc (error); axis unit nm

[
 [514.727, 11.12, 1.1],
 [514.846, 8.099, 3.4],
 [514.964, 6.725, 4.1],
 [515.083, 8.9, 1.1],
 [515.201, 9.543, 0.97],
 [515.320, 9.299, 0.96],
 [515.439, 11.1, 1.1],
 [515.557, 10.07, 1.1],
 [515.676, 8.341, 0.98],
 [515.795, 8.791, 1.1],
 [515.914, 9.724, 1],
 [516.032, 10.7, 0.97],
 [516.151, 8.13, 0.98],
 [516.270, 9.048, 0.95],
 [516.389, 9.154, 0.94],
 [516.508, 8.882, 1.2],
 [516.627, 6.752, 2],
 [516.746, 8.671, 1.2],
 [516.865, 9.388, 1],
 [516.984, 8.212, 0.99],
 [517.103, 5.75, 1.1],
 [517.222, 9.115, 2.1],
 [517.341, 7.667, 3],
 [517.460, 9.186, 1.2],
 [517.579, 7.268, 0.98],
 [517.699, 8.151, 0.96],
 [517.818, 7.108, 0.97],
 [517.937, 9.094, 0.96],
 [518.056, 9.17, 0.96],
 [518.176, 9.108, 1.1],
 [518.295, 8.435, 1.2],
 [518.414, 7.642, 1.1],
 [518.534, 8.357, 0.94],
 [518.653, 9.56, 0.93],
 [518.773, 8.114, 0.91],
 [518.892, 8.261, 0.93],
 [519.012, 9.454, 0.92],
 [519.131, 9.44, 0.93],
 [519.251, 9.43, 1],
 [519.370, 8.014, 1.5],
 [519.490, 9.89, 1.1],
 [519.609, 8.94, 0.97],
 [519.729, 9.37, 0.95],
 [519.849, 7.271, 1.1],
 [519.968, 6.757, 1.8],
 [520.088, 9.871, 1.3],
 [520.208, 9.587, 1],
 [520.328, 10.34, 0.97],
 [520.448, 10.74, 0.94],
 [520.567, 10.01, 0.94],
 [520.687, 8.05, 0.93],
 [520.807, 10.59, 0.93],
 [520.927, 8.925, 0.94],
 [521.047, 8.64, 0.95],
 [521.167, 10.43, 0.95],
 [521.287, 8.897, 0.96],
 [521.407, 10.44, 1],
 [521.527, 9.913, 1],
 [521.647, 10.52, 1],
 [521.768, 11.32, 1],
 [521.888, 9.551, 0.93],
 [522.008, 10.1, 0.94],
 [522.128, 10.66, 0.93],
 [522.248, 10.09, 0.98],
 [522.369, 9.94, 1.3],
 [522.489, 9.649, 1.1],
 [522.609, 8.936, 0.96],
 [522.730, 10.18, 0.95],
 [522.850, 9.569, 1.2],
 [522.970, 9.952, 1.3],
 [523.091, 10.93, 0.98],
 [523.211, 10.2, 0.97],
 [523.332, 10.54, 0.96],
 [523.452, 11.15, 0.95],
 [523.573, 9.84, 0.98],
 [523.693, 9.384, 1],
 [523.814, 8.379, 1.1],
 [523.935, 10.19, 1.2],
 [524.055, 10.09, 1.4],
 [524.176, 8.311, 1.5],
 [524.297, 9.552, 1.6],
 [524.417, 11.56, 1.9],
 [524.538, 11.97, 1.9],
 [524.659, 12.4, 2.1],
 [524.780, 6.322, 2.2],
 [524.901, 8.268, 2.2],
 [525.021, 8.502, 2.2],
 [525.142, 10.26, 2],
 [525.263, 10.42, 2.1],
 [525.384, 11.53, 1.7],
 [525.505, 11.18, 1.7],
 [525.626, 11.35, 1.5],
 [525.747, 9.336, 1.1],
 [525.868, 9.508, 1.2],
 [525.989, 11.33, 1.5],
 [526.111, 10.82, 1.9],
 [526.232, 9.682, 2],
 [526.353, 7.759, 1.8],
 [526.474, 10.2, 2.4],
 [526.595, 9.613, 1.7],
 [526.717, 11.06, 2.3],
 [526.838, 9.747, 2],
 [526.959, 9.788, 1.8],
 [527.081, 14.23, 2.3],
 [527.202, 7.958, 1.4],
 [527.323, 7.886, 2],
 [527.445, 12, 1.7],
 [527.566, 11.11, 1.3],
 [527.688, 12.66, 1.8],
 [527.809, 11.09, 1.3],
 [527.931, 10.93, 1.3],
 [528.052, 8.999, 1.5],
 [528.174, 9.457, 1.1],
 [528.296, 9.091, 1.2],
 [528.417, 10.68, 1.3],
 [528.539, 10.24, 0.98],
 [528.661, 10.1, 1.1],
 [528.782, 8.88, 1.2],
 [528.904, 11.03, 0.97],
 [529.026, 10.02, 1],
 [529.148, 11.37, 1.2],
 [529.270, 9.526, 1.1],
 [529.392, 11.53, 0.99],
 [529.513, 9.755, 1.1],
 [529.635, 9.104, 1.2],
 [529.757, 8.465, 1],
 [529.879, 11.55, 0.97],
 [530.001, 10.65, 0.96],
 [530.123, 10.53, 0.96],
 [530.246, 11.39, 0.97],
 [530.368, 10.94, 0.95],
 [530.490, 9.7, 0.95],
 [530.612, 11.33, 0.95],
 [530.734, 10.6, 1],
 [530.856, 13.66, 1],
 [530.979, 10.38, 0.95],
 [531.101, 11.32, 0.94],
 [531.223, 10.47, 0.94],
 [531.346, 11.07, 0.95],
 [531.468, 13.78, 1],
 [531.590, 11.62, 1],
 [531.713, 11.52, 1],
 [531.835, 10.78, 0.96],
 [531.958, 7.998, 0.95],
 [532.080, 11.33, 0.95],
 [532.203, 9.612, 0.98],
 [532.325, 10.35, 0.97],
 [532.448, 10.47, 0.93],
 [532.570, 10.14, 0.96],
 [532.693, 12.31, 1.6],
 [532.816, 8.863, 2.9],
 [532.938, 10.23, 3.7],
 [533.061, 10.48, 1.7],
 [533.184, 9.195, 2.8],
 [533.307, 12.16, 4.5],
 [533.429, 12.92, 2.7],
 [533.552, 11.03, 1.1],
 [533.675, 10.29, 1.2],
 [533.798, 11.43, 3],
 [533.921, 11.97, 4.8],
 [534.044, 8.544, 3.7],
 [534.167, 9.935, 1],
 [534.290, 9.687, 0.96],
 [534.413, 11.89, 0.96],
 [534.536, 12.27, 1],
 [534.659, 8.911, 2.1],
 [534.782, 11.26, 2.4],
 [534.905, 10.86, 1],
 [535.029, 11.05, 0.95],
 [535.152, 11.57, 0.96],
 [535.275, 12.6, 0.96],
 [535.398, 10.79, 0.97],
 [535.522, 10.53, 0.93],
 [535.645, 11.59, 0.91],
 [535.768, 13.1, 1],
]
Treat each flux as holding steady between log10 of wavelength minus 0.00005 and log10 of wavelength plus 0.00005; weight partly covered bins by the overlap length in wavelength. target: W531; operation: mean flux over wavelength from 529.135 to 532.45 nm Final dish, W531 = 10.7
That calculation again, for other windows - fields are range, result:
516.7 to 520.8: 8.72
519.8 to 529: 9.98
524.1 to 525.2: 9.69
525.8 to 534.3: 10.5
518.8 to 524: 9.63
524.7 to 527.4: 9.88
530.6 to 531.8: 11.6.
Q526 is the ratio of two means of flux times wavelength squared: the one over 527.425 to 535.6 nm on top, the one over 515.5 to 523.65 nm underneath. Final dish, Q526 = 1.22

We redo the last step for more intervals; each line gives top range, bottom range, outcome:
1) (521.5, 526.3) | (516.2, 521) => 1.18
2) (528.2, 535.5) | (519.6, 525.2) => 1.14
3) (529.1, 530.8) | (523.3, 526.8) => 1.06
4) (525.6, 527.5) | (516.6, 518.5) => 1.28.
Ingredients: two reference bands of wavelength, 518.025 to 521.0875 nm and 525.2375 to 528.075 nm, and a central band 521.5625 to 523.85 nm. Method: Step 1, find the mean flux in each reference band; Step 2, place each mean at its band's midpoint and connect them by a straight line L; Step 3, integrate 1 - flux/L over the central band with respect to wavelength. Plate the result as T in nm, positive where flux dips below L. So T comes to -0.101 nm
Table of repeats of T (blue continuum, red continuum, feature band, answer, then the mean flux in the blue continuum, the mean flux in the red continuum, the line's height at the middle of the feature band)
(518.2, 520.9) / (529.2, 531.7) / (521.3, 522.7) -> -0.09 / 9.01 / 10.9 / 9.43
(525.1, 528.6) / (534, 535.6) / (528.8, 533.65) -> -0.06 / 10.3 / 10.8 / 10.6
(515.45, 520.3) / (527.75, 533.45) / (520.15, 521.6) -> -0.09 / 8.68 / 10.6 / 9.13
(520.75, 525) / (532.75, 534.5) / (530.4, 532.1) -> -0.10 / 9.91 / 10.6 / 10.5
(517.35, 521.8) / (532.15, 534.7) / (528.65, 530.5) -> -0.02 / 9.06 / 10.6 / 10.2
